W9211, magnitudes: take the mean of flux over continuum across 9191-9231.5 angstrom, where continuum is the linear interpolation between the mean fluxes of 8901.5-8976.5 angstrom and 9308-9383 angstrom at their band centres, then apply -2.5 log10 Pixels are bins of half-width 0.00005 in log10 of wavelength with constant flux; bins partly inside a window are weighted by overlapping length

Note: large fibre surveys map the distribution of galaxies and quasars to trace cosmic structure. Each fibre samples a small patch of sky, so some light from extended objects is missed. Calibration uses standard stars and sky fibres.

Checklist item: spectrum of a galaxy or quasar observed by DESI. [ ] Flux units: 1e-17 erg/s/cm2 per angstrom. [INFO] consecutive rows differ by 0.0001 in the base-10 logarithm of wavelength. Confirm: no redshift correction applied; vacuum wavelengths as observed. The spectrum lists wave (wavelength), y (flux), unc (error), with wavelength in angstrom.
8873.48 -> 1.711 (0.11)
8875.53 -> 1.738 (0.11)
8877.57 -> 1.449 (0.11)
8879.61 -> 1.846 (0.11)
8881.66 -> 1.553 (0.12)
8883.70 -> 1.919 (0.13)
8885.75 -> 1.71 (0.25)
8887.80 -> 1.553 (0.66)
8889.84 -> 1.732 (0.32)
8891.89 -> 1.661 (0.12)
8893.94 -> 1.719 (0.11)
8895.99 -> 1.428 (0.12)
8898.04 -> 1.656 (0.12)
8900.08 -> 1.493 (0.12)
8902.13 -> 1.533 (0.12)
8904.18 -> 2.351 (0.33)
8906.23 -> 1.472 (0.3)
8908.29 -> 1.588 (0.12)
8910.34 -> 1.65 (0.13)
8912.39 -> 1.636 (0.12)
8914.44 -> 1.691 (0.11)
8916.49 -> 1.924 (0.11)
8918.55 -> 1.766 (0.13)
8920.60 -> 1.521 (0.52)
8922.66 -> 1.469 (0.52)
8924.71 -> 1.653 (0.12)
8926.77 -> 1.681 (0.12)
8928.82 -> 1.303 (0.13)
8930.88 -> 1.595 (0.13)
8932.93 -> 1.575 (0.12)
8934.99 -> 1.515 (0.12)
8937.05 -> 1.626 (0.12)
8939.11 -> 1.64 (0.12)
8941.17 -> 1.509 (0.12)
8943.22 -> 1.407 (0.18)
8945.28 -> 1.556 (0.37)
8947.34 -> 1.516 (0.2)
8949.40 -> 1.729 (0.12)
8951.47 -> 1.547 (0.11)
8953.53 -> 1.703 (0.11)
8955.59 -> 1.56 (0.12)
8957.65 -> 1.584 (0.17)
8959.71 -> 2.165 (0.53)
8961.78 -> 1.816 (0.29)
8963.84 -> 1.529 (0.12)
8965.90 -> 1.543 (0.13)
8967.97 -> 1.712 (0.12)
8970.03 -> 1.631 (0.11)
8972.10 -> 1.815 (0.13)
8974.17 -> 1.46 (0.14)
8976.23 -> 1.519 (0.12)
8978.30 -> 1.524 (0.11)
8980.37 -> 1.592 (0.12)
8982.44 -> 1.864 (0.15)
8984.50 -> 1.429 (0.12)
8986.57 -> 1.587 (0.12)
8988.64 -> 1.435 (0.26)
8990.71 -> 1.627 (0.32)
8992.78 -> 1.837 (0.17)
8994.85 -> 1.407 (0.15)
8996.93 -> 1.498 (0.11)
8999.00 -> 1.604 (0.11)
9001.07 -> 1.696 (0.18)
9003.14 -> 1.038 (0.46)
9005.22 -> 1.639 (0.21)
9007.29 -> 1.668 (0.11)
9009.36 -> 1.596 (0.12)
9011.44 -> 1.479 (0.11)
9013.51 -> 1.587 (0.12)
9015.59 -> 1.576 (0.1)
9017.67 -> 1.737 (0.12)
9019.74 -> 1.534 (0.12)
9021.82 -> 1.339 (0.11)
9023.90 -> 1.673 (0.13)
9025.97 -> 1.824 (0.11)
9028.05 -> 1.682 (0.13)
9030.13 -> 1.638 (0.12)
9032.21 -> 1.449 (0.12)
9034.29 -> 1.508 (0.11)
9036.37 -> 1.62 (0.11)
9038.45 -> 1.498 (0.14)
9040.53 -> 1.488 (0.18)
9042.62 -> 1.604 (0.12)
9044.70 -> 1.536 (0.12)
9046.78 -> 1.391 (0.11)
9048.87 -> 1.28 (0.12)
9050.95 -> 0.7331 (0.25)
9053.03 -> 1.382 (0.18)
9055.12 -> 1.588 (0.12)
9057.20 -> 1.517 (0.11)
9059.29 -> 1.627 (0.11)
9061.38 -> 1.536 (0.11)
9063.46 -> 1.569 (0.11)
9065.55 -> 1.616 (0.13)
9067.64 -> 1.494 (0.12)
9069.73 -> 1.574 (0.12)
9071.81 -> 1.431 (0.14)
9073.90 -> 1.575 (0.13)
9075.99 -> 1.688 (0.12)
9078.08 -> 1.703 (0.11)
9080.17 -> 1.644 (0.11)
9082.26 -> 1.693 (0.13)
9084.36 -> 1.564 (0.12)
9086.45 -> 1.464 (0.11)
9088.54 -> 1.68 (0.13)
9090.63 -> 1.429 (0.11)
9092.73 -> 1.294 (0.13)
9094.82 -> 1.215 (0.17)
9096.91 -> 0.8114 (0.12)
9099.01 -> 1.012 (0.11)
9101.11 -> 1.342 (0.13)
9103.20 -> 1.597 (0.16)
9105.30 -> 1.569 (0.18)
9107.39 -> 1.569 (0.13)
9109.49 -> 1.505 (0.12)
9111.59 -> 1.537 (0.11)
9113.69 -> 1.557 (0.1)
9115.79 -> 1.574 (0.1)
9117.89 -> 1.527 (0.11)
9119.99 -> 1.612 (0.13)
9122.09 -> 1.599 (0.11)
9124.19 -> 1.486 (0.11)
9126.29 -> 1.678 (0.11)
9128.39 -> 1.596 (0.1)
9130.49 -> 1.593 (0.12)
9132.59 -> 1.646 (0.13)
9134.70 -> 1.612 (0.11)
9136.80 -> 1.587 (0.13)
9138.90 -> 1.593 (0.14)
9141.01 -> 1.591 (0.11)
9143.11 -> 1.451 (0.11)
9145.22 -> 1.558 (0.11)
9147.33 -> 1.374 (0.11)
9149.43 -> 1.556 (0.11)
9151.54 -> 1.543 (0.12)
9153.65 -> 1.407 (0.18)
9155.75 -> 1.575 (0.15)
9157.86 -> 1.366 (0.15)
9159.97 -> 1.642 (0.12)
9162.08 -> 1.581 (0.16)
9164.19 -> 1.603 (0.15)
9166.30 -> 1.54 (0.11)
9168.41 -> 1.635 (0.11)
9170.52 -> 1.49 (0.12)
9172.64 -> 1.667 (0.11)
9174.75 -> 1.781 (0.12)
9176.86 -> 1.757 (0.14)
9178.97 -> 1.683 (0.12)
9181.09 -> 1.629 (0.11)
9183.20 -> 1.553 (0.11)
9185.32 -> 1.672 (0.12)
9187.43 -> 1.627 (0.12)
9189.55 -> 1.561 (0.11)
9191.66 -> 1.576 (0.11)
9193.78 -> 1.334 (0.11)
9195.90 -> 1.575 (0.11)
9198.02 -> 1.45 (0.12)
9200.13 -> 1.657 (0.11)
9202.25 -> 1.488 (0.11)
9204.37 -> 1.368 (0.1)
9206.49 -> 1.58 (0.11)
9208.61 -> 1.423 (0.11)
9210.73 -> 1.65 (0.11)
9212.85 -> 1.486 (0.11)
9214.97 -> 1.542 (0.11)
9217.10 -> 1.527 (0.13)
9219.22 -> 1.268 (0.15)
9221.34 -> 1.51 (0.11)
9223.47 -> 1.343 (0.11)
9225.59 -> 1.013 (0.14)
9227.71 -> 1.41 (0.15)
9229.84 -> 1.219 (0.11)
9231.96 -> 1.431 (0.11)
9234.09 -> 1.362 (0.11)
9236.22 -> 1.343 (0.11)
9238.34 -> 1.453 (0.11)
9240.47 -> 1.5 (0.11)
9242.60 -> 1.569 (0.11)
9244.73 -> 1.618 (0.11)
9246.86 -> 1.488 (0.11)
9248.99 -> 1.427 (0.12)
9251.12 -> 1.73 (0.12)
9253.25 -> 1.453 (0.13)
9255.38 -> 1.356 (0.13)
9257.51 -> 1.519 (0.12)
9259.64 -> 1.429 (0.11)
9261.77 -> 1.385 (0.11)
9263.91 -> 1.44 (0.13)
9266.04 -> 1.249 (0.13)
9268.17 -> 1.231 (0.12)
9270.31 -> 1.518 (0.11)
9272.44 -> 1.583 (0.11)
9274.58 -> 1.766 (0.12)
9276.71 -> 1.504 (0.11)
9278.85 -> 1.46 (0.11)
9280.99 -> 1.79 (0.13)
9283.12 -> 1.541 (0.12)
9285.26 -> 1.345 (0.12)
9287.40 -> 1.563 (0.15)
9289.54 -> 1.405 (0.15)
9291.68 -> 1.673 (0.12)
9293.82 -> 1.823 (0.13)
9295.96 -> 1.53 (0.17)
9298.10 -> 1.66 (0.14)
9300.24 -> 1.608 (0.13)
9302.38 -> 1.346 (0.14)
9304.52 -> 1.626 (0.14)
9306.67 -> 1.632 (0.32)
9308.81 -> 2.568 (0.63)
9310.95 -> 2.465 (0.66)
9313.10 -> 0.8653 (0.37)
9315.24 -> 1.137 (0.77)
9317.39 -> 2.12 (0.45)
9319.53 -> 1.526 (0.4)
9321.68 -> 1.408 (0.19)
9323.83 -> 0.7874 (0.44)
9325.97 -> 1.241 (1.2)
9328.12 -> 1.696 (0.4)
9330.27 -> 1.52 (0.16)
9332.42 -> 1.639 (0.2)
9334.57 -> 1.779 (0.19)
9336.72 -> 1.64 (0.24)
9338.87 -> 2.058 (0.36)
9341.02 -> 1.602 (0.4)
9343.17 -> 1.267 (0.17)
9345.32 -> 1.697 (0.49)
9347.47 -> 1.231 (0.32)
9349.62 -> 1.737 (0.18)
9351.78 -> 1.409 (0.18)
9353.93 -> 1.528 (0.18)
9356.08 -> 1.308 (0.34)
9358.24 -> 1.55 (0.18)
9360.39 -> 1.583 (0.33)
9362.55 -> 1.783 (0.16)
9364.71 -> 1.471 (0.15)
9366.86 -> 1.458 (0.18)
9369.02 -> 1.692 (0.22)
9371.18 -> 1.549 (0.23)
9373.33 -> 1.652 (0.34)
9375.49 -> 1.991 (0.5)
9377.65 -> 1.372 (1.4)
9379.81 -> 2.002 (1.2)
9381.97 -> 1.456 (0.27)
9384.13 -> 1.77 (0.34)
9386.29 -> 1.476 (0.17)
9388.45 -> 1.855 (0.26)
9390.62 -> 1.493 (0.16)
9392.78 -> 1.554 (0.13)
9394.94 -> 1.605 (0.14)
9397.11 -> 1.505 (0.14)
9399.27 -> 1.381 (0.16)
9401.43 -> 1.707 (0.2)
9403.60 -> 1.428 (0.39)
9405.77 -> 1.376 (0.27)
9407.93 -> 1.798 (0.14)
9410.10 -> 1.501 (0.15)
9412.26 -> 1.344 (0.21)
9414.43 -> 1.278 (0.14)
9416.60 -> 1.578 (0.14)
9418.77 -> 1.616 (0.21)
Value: 0.117 mag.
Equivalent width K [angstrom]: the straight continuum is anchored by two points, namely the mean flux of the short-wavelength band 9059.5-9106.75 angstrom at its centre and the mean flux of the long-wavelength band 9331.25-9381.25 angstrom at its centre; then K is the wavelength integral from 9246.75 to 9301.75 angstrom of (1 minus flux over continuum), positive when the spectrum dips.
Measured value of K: 1.83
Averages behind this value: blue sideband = 1.48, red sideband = 1.61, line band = 1.52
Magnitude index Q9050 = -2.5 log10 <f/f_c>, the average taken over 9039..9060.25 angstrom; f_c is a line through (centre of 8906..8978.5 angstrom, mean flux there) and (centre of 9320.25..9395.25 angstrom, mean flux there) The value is 0.136 mag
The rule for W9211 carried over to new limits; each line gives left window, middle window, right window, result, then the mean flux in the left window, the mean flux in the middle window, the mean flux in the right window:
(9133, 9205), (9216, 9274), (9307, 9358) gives 0.11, 1.56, 1.42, 1.58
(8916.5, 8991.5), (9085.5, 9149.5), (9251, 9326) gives 0.06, 1.61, 1.49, 1.54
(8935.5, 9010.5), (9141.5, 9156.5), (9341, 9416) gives 0.06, 1.6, 1.5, 1.55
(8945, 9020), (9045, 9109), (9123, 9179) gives 0.10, 1.6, 1.45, 1.58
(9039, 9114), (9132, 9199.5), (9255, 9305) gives -0.06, 1.47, 1.57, 1.52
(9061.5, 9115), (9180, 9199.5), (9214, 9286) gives -0.07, 1.49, 1.56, 1.45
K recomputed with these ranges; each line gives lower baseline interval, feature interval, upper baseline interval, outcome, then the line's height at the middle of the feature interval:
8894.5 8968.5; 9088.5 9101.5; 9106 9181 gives 3.03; 1.59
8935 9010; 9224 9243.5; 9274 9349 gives 2.76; 1.59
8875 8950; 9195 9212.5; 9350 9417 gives 0.75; 1.59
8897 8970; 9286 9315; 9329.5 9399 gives -0.92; 1.6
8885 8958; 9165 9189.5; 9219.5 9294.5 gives -2.18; 1.5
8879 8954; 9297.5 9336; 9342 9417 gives -0.62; 1.56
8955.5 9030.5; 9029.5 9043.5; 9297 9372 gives 0.55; 1.6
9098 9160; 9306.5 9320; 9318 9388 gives -1.90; 1.56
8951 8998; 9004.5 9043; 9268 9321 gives 0.93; 1.62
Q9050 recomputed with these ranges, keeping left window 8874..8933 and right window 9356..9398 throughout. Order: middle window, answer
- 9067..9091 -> 0.036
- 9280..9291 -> 0.061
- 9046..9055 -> 0.312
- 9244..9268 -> 0.121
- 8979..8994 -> 0.017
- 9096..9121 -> 0.140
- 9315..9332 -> 0.118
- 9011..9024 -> 0.059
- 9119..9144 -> 0.030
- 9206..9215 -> 0.064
